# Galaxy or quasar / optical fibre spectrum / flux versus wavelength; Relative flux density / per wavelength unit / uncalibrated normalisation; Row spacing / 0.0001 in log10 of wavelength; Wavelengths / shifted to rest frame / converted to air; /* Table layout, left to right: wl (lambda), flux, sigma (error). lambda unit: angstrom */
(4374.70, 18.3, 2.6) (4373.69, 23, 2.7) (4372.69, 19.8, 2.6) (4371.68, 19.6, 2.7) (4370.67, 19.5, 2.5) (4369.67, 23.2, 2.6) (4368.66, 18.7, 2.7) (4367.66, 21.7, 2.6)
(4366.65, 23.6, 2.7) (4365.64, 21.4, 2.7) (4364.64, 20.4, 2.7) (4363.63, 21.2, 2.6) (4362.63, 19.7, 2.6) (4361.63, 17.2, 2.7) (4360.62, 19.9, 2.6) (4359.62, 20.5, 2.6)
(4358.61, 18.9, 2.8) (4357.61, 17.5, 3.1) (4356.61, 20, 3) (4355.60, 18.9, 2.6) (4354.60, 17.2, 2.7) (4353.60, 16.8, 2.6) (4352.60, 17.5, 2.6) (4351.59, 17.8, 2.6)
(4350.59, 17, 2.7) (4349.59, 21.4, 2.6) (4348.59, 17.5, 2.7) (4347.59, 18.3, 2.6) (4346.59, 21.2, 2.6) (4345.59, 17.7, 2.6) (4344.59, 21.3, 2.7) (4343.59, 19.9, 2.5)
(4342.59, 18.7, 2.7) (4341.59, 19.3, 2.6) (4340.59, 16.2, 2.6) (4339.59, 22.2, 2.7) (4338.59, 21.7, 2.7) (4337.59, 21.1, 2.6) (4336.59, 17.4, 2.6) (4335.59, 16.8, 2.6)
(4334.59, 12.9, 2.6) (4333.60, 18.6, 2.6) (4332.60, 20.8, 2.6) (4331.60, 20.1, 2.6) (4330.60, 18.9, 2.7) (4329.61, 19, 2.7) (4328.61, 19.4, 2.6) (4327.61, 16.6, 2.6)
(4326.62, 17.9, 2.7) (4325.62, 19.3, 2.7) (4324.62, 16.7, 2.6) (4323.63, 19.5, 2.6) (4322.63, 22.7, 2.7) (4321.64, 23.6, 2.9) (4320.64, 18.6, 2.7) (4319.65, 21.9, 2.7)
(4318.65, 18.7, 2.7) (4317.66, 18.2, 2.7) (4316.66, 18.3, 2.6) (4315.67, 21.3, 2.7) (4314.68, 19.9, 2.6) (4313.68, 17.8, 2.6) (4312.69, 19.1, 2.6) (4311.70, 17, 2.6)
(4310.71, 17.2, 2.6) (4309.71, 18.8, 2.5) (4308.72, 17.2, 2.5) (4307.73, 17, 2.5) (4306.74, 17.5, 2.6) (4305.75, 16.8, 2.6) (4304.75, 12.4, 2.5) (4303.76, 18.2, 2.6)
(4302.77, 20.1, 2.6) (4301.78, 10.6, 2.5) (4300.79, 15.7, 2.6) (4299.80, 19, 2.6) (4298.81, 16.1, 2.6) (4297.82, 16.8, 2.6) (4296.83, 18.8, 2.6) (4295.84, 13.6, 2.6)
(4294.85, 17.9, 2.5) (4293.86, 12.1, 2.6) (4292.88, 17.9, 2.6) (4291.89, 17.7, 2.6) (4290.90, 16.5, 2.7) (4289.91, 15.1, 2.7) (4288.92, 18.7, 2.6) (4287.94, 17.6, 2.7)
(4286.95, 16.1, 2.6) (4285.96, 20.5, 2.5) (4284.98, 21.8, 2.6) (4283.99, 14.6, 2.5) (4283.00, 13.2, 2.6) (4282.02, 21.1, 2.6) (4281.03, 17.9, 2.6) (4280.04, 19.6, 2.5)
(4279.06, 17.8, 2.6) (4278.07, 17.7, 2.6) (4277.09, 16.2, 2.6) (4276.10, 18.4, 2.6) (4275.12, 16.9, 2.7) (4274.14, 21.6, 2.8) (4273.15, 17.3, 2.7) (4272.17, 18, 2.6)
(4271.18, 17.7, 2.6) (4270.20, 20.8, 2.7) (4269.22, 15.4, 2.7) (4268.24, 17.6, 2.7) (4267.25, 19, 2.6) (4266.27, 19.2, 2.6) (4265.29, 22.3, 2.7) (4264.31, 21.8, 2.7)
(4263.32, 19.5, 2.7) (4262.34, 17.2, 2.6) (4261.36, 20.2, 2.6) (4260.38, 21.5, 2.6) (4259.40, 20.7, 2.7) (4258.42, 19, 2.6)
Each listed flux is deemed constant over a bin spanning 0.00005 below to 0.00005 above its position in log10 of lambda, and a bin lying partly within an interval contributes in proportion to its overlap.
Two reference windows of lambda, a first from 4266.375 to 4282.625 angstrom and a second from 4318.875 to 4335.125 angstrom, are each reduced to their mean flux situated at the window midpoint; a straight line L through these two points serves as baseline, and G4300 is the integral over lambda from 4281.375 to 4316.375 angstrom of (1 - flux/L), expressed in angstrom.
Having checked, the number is 2.8 angstrom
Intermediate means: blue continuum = 18.3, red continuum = 19.1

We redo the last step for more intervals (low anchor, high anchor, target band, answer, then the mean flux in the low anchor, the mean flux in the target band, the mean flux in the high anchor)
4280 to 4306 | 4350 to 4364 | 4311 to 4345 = -2.6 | 16.8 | 19.1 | 18.6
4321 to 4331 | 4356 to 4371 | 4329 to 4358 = 1.5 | 19.4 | 18.8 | 20.2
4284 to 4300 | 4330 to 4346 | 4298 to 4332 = -0.3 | 17.2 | 18.3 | 19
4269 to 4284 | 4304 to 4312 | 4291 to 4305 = 0.7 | 17.9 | 16.3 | 16.8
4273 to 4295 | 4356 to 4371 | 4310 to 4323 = -0.6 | 17.6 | 19.5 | 20.2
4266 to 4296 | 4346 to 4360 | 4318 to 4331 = -0.9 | 17.6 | 19.4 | 18.6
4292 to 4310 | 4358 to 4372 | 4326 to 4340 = -0.3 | 16.5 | 18.8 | 20.4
